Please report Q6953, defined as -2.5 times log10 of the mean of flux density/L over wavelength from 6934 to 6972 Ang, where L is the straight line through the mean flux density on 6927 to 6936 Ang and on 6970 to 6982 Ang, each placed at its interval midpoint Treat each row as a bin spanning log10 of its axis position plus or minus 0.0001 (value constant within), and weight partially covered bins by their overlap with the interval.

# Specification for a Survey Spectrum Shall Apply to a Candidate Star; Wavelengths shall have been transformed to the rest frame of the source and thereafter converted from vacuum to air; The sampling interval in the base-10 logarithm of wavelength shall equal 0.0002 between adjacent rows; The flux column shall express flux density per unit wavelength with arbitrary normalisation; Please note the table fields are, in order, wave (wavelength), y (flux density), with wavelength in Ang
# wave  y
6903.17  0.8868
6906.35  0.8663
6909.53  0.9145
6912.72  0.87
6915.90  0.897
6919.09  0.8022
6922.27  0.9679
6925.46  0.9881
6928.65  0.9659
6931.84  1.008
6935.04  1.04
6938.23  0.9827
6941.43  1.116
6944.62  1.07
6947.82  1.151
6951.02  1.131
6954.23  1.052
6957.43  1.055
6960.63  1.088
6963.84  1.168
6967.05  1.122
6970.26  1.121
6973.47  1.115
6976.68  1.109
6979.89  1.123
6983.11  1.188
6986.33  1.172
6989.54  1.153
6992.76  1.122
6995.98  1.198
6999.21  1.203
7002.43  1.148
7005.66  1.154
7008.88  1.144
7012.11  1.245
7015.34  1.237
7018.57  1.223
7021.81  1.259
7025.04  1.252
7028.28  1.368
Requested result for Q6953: -0.03 mag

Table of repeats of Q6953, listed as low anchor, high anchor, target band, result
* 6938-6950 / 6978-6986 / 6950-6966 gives 0.018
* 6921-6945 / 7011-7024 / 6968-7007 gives 0.010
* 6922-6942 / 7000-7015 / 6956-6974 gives -0.029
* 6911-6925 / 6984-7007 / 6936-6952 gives -0.108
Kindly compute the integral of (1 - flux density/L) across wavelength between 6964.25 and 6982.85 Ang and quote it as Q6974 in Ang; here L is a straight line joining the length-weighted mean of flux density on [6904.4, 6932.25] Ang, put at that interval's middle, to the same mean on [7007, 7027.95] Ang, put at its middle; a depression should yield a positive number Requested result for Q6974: -0.6 Ang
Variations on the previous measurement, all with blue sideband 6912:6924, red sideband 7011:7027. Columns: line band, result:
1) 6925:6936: -0.8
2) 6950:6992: -1.9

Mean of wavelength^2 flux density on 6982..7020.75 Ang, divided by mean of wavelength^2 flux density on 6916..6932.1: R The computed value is 1.29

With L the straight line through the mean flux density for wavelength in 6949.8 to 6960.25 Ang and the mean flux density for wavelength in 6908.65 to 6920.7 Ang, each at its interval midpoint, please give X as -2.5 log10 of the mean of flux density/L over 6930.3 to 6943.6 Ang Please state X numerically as -0.06 mag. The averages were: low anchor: 0.868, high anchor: 1.08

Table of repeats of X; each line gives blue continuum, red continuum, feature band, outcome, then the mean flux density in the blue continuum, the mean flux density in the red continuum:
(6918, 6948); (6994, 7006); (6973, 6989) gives -0.02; 1.01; 1.18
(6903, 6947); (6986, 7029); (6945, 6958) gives -0.06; 0.961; 1.2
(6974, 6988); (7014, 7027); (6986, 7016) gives 0.02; 1.15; 1.25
